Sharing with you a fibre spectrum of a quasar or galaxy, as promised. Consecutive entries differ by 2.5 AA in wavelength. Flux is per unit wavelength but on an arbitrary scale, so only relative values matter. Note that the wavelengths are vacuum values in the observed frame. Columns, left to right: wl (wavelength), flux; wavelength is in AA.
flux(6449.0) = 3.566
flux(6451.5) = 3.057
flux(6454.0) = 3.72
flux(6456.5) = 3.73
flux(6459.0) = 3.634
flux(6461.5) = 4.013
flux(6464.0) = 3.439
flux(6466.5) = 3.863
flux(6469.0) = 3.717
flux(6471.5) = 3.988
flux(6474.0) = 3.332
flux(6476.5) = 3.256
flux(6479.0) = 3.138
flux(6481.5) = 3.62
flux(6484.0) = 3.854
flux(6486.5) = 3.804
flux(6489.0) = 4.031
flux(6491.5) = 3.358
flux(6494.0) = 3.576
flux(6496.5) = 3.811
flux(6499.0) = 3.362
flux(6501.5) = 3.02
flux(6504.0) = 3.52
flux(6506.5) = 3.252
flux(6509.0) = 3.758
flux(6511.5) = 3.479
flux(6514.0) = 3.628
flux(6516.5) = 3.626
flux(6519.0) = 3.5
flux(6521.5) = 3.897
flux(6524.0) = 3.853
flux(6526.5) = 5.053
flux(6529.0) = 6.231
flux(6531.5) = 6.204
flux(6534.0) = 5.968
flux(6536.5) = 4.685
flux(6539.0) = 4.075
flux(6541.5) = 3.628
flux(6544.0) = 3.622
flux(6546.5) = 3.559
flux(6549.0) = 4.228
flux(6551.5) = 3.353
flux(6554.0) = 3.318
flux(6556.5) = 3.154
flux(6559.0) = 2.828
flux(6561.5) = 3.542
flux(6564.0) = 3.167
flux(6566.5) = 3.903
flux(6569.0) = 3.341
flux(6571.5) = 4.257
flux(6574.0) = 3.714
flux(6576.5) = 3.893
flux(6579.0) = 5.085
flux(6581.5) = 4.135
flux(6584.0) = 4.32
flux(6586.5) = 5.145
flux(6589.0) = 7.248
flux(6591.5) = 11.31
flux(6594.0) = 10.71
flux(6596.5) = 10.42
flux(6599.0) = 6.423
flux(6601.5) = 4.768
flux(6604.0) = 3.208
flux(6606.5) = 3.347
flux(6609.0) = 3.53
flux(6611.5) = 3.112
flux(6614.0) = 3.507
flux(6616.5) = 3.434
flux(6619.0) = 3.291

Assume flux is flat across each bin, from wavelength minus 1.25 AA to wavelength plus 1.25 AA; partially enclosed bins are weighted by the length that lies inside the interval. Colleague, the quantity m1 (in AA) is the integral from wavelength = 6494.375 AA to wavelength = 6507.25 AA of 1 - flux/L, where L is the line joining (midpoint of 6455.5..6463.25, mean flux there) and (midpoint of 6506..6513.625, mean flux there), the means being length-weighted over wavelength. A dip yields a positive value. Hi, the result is 0.6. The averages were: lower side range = 3.77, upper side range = 3.54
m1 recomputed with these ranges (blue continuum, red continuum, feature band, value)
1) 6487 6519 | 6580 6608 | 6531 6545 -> -0.1 AA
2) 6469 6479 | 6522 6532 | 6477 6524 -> 7.9 AA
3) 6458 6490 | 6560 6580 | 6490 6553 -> -4.3 AA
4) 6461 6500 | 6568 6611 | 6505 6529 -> 2.1 AA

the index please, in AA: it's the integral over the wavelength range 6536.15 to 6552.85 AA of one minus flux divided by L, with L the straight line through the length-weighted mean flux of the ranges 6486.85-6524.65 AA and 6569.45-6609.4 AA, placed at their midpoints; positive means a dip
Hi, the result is 2.7 AA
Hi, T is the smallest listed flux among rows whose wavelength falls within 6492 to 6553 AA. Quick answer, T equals 3.02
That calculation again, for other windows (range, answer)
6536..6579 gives 2.828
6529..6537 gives 4.685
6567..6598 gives 3.341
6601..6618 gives 3.112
